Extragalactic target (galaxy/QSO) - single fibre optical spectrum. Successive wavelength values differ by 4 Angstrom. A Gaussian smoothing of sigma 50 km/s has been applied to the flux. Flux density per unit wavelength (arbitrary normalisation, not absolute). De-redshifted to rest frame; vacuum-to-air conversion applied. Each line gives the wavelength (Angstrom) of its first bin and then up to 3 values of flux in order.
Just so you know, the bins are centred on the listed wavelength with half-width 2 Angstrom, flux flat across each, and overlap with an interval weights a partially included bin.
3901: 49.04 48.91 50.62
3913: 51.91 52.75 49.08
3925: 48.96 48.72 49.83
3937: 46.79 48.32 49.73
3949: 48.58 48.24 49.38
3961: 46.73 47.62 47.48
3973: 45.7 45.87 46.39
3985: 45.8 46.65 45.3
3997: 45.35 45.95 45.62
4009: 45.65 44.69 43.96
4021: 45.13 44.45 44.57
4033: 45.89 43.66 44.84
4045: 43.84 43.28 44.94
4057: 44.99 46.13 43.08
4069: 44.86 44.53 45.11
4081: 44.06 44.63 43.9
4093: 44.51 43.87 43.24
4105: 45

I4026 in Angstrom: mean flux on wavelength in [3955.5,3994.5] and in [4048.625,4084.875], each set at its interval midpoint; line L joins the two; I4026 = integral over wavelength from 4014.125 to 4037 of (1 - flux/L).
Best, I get 0.4 Angstrom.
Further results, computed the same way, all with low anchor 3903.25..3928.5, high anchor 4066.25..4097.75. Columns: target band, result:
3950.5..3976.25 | 0.6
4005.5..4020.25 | 0.6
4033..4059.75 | 0.7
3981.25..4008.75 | 1.0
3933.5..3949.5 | 0.3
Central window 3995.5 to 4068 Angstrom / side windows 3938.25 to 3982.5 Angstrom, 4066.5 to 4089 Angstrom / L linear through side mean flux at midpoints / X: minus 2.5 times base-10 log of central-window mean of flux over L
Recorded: 0.02 mag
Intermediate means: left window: 47.6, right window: 44.5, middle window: 44.8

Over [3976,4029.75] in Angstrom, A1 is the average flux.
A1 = 45.4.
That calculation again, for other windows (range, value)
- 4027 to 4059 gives 44.5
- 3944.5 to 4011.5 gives 46.7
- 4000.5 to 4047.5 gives 44.8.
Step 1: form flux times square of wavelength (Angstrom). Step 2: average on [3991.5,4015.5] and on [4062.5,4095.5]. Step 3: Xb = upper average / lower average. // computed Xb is 1.0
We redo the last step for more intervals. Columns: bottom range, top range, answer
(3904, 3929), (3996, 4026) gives 0.94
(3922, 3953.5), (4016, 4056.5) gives 0.96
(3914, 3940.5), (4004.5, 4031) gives 0.95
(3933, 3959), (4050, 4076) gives 0.98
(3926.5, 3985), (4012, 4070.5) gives 0.97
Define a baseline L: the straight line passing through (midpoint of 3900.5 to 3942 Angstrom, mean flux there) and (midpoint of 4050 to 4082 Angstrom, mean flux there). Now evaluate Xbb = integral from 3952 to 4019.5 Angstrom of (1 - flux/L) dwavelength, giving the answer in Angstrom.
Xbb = 1.7 Angstrom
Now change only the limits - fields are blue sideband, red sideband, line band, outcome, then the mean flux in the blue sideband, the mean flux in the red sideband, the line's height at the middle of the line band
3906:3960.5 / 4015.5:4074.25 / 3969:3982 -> 0.37 Angstrom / 49.4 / 44.5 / 47.5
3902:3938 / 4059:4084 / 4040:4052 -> 0.40 Angstrom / 49.8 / 44.6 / 45.5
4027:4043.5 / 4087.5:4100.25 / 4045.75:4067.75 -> 0.00 Angstrom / 44.7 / 44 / 44.5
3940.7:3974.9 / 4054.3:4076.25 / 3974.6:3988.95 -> 0.35 Angstrom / 48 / 44.7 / 47.2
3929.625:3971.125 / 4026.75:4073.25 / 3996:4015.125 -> 0.32 Angstrom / 48.3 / 44.6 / 46.2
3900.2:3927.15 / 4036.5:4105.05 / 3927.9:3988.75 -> 1.16 Angstrom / 50.2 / 44.4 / 48.6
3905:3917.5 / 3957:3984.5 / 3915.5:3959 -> 0.15 Angstrom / 51.2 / 46.8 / 49.3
